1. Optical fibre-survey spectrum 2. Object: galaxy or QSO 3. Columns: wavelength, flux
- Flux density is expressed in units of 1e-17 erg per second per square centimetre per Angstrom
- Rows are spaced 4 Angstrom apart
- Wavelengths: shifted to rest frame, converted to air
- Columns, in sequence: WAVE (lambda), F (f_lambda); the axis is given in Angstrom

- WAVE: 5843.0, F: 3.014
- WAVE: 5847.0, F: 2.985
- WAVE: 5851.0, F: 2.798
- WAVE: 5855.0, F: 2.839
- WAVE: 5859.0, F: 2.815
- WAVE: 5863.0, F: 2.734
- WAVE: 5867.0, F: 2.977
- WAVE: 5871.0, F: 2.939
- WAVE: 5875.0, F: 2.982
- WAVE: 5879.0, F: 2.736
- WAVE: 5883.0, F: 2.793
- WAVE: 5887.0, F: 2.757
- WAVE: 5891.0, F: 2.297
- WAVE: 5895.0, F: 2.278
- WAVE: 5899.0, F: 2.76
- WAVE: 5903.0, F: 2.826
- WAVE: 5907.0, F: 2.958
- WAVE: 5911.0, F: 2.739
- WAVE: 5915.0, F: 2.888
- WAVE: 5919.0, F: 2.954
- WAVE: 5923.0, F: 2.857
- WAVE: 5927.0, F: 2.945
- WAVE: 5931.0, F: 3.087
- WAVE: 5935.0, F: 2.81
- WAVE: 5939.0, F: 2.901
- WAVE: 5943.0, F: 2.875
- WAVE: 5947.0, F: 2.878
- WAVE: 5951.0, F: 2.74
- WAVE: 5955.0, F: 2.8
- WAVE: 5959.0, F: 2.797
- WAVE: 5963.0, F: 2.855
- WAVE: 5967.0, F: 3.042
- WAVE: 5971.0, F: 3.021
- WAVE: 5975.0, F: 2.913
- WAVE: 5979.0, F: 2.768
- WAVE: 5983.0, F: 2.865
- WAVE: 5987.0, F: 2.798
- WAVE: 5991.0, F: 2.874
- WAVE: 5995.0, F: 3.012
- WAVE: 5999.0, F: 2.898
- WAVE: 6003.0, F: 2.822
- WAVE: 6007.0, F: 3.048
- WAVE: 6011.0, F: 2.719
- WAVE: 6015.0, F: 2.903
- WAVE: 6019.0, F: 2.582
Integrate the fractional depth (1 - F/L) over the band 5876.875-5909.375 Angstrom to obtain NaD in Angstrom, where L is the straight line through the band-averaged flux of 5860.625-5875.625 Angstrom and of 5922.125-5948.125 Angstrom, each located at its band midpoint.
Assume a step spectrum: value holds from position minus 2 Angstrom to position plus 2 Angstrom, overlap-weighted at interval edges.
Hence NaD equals 2.53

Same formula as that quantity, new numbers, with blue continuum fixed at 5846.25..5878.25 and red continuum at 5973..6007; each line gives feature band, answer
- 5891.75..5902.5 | 1.3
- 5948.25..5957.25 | 0.3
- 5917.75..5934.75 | -0.4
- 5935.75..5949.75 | 0.0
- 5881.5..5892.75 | 1.0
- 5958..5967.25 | 0.0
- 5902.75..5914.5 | 0.1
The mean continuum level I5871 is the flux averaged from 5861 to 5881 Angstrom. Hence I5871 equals 2.87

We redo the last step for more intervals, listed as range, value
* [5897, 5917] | 2.83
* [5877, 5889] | 2.76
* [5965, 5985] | 2.92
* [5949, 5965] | 2.8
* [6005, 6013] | 2.88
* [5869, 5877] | 2.96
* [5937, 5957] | 2.84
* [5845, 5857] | 2.87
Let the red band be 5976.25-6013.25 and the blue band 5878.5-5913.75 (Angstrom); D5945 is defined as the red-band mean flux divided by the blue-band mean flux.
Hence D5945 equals 1.07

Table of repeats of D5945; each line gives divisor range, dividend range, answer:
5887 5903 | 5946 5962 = 1.11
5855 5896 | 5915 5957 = 1.05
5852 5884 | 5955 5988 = 1.01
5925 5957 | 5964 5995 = 1.01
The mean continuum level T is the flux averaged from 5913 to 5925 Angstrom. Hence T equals 2.9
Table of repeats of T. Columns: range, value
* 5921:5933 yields 2.96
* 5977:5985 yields 2.82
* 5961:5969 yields 2.95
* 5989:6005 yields 2.9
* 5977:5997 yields 2.86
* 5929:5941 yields 2.93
